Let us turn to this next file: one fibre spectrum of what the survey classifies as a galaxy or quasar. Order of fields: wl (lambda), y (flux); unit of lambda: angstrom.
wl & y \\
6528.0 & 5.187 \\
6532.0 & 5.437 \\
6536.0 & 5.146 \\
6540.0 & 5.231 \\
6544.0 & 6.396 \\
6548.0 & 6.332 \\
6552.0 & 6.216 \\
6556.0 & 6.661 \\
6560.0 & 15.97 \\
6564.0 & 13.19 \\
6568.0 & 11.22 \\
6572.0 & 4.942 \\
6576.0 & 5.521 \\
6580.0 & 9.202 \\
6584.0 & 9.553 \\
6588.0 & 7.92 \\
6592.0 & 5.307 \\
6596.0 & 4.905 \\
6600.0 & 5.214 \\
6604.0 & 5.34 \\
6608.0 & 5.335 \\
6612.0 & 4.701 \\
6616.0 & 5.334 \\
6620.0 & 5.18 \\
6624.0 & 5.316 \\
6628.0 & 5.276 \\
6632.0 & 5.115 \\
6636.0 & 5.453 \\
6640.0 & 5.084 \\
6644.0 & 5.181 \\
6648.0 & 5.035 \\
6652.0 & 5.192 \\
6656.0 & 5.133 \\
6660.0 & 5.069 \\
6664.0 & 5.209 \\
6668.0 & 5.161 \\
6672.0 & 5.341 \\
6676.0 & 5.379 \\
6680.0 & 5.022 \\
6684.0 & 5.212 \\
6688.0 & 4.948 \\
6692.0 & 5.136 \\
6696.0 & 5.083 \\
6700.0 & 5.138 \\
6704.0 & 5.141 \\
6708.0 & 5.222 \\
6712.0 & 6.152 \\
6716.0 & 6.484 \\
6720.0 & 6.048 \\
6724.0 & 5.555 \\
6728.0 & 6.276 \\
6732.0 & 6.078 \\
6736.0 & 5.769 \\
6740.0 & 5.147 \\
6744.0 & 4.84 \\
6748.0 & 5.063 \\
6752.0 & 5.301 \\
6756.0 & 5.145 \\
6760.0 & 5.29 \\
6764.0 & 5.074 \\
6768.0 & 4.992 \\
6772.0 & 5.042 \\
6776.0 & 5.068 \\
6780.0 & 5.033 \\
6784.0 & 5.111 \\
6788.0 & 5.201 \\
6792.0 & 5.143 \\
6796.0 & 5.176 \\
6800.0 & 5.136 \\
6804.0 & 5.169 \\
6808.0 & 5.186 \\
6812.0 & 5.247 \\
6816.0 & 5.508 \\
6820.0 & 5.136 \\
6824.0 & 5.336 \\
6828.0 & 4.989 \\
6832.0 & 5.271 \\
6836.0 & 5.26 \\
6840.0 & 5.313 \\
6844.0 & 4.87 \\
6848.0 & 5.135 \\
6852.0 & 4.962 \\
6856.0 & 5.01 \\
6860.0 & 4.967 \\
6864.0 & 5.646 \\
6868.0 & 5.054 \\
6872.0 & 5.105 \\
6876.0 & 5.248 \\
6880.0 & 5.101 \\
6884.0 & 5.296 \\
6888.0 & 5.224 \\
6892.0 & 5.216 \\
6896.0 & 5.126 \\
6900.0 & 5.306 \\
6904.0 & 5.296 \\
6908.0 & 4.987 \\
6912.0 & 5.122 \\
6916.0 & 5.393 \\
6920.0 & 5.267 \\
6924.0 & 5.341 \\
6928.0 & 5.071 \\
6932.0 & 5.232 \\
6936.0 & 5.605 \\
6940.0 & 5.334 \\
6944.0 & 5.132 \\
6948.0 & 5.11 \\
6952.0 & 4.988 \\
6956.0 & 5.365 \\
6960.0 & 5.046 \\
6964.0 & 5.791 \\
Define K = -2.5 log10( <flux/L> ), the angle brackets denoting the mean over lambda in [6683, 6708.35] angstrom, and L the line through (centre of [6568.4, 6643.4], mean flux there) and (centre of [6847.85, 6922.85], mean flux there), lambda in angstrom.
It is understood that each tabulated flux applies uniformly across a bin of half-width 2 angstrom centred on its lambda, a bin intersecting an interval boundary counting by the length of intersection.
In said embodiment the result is 0.11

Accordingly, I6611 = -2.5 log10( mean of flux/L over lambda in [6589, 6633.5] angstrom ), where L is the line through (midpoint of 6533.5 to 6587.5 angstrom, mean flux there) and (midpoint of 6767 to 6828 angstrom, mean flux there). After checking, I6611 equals 0.38 mag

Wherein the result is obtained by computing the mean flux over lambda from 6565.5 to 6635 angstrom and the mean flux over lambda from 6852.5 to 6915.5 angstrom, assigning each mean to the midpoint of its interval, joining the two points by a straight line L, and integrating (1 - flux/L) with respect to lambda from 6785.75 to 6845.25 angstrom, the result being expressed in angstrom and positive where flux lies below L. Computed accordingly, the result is 2.6 angstrom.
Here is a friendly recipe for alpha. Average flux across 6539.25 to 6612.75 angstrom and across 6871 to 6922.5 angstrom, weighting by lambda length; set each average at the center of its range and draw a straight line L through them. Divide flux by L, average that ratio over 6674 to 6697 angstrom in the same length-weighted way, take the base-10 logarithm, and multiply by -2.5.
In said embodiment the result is 0.28 mag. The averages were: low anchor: 7.4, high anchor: 5.21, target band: 5.13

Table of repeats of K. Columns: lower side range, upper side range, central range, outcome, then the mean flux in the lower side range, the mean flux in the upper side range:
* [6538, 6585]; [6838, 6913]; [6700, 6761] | 0.19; 8.34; 5.16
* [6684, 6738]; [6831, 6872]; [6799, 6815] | 0.02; 5.6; 5.14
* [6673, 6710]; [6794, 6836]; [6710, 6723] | -0.19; 5.15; 5.22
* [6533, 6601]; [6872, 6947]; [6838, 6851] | 0.12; 7.59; 5.23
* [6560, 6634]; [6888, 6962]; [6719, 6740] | 0.06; 6.84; 5.22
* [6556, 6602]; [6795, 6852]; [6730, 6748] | 0.16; 8.37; 5.19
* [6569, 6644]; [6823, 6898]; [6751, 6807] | 0.05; 5.87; 5.16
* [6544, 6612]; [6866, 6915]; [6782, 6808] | 0.15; 7.55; 5.18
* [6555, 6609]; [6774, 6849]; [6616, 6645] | 0.37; 7.95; 5.17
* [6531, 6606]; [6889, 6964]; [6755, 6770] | 0.21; 7.38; 5.23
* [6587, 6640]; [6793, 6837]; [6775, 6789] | 0.03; 5.36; 5.22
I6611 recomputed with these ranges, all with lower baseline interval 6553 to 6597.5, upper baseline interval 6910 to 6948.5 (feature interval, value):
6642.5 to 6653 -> 0.47 mag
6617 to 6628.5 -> 0.47 mag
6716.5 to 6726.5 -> 0.21 mag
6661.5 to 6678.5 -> 0.41 mag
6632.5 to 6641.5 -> 0.46 mag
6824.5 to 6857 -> 0.19 mag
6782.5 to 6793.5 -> 0.27 mag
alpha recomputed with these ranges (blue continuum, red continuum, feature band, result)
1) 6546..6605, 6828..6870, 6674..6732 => 0.194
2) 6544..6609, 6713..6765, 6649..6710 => 0.222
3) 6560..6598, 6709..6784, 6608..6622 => 0.454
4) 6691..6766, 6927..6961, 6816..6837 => 0.027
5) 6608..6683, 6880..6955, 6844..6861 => 0.044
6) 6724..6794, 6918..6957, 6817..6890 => 0.019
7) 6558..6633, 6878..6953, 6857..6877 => 0.064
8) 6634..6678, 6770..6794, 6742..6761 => 0.001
